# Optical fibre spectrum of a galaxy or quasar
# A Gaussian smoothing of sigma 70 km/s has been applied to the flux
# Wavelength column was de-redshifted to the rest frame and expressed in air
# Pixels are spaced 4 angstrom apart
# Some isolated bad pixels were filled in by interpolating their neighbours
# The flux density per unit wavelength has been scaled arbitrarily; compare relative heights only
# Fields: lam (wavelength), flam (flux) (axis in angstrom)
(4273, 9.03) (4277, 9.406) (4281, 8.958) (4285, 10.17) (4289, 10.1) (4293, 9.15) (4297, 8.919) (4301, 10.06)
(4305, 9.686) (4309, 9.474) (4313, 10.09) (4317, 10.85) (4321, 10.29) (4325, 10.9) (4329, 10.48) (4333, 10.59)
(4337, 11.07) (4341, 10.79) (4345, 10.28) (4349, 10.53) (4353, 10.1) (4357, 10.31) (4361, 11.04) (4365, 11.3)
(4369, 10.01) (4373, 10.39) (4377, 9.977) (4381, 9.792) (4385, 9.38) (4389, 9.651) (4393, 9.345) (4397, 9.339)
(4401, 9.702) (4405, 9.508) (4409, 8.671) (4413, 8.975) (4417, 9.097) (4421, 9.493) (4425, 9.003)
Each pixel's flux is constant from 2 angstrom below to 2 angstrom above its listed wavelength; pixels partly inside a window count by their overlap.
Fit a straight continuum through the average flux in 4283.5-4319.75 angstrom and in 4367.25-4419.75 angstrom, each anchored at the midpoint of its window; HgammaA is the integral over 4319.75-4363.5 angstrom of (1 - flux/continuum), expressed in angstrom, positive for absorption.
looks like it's -4.0 angstrom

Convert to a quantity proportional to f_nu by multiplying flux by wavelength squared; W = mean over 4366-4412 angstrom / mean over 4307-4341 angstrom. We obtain 0.95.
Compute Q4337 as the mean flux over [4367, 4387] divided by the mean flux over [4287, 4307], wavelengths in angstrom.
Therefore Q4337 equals 1.03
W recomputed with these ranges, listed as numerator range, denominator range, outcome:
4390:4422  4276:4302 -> 1.03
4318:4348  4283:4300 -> 1.13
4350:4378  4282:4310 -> 1.12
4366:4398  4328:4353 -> 0.94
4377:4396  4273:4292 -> 1.05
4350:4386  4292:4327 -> 1.06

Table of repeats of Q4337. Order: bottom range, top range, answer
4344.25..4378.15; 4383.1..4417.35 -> 0.89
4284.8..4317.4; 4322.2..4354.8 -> 1.08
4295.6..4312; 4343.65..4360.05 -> 1.08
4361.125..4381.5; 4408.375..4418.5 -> 0.86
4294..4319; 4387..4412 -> 0.95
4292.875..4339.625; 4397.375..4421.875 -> 0.91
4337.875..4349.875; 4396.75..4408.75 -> 0.89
